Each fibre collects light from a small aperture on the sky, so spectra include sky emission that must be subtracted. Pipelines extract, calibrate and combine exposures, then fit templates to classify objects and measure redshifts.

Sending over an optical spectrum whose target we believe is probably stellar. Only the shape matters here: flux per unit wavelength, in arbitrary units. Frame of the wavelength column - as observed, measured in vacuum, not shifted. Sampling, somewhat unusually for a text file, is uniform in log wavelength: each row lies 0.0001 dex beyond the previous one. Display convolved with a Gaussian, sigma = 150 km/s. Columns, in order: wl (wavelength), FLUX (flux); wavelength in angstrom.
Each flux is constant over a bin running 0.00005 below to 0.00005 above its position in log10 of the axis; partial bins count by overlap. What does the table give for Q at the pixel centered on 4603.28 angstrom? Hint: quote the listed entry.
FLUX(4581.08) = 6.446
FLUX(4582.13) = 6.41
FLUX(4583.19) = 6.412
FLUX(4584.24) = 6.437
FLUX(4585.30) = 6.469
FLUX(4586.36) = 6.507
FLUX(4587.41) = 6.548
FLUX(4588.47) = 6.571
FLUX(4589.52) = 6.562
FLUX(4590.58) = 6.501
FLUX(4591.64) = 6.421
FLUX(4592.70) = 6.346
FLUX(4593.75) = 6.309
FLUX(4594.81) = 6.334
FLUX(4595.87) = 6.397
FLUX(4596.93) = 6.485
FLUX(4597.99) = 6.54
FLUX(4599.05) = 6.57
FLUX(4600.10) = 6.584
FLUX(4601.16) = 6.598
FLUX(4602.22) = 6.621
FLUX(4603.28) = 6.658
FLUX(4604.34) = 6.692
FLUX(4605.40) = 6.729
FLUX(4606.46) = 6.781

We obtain 6.658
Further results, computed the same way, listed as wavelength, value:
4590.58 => 6.501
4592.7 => 6.346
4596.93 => 6.485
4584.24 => 6.437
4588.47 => 6.571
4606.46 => 6.781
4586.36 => 6.507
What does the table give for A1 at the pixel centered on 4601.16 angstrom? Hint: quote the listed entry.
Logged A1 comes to 6.598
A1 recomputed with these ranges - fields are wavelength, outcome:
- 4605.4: 6.729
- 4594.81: 6.334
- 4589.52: 6.562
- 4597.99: 6.54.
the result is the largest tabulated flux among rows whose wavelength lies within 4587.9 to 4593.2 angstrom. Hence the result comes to 6.571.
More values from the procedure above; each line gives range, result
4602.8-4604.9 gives 6.692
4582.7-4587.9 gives 6.548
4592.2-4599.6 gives 6.57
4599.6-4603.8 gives 6.658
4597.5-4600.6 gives 6.584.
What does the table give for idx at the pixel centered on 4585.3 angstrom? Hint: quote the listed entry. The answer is 6.469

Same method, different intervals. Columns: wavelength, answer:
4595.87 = 6.397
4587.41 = 6.548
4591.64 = 6.421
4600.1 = 6.584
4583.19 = 6.412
